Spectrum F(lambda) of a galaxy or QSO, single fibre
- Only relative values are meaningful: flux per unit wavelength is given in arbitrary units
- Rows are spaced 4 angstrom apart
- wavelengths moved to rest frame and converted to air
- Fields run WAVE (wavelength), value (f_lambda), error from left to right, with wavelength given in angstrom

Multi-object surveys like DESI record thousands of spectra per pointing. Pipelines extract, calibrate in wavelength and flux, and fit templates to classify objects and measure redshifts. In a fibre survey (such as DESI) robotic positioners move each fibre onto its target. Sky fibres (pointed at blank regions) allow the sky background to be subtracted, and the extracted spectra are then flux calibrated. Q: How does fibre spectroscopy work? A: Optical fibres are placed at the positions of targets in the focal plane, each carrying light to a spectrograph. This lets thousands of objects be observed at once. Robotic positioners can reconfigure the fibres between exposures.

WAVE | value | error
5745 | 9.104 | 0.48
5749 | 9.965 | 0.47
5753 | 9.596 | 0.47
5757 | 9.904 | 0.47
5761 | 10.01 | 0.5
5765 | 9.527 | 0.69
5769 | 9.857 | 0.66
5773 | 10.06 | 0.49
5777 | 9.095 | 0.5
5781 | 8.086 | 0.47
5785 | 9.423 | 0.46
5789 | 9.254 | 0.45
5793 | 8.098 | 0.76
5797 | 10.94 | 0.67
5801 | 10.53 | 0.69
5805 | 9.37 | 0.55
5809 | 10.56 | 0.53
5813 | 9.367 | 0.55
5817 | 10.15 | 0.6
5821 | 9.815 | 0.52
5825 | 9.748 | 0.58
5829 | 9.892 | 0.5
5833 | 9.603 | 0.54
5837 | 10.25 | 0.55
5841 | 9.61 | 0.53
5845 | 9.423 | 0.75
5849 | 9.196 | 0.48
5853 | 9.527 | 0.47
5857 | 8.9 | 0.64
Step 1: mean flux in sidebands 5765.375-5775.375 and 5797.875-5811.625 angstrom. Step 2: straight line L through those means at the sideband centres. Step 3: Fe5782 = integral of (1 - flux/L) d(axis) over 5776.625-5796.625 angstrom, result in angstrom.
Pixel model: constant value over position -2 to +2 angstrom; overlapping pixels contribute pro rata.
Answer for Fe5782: 2.1 angstrom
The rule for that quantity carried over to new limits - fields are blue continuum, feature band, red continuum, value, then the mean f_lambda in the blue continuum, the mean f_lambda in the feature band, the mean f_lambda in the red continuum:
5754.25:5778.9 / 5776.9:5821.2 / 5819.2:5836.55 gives 0.95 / 9.74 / 9.57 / 9.81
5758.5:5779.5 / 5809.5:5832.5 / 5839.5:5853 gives -0.79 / 9.68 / 9.83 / 9.42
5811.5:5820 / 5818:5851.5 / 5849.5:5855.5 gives -0.42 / 9.79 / 9.7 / 9.39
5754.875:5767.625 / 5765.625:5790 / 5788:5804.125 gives 1.13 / 9.81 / 9.31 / 9.71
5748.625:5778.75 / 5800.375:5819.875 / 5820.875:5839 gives -0.24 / 9.75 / 9.95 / 9.87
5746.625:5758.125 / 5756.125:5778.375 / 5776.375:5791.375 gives -0.87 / 9.79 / 9.75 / 8.93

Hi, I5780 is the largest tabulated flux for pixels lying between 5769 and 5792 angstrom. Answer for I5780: 10.06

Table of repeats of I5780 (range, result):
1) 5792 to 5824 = 10.94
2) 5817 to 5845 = 10.25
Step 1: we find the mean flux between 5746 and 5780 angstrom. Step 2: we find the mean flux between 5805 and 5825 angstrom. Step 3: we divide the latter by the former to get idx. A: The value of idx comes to 1.0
